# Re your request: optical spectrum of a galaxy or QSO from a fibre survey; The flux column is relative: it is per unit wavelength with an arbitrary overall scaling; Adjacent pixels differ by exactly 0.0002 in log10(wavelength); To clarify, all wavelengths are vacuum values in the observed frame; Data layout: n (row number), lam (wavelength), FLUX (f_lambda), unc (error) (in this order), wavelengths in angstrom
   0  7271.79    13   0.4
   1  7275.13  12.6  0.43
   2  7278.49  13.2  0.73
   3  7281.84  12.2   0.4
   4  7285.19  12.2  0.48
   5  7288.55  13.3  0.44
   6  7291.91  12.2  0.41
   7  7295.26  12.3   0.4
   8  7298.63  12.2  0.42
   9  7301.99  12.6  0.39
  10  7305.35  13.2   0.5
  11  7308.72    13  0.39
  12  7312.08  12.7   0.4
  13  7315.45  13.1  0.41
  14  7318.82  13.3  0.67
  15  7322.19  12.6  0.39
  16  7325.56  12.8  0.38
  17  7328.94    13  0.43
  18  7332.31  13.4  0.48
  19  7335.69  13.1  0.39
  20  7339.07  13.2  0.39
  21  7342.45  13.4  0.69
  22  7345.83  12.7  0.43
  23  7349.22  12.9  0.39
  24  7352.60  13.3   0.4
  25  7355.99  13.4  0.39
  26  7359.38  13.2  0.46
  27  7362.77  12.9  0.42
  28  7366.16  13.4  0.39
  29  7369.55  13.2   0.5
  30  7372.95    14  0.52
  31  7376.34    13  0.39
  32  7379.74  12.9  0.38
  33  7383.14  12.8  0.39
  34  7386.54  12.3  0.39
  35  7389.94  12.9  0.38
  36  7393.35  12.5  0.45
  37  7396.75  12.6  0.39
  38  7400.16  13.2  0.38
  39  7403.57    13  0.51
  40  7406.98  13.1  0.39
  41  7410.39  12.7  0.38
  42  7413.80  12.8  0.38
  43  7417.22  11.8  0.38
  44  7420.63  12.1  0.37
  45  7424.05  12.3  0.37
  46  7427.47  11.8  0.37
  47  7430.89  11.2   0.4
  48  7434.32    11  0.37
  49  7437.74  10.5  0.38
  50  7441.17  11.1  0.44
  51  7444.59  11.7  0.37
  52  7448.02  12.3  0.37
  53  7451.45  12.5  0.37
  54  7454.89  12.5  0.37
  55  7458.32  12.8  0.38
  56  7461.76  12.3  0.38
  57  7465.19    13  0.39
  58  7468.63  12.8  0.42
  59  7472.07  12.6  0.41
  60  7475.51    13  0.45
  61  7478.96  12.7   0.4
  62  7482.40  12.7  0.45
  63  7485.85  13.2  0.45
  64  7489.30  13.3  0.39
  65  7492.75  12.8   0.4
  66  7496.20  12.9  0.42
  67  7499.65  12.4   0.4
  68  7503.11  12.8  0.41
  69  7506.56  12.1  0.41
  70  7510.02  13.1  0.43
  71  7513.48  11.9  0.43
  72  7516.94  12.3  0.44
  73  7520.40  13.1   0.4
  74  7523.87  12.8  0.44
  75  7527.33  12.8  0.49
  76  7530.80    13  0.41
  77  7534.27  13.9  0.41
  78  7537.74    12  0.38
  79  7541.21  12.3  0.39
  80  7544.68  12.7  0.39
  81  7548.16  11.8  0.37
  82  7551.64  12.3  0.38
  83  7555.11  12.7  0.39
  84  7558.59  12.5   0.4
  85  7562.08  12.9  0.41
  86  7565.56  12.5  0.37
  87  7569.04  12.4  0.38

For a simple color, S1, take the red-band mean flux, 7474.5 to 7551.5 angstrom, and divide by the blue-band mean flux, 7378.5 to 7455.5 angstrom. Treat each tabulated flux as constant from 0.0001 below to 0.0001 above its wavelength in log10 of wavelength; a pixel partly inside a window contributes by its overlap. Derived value 1.04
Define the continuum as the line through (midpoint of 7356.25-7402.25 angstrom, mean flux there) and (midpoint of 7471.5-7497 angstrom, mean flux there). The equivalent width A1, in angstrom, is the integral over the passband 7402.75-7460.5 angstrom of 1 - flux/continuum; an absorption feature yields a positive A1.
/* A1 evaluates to 4.0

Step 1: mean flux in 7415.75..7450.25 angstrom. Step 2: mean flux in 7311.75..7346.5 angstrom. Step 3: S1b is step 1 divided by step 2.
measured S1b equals 0.9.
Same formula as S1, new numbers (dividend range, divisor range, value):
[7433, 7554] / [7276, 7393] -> 0.97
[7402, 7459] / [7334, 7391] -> 0.92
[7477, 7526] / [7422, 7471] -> 1.06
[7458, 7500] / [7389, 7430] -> 1.02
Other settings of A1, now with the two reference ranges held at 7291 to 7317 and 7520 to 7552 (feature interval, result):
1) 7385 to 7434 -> 1.0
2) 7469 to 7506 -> -0.4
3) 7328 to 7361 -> -1.3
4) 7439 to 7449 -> 0.8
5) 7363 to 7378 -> -0.8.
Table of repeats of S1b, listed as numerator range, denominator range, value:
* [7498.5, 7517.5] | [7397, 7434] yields 1.01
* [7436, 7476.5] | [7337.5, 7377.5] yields 0.93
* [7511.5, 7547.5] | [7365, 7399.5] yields 0.98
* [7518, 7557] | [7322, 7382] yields 0.96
